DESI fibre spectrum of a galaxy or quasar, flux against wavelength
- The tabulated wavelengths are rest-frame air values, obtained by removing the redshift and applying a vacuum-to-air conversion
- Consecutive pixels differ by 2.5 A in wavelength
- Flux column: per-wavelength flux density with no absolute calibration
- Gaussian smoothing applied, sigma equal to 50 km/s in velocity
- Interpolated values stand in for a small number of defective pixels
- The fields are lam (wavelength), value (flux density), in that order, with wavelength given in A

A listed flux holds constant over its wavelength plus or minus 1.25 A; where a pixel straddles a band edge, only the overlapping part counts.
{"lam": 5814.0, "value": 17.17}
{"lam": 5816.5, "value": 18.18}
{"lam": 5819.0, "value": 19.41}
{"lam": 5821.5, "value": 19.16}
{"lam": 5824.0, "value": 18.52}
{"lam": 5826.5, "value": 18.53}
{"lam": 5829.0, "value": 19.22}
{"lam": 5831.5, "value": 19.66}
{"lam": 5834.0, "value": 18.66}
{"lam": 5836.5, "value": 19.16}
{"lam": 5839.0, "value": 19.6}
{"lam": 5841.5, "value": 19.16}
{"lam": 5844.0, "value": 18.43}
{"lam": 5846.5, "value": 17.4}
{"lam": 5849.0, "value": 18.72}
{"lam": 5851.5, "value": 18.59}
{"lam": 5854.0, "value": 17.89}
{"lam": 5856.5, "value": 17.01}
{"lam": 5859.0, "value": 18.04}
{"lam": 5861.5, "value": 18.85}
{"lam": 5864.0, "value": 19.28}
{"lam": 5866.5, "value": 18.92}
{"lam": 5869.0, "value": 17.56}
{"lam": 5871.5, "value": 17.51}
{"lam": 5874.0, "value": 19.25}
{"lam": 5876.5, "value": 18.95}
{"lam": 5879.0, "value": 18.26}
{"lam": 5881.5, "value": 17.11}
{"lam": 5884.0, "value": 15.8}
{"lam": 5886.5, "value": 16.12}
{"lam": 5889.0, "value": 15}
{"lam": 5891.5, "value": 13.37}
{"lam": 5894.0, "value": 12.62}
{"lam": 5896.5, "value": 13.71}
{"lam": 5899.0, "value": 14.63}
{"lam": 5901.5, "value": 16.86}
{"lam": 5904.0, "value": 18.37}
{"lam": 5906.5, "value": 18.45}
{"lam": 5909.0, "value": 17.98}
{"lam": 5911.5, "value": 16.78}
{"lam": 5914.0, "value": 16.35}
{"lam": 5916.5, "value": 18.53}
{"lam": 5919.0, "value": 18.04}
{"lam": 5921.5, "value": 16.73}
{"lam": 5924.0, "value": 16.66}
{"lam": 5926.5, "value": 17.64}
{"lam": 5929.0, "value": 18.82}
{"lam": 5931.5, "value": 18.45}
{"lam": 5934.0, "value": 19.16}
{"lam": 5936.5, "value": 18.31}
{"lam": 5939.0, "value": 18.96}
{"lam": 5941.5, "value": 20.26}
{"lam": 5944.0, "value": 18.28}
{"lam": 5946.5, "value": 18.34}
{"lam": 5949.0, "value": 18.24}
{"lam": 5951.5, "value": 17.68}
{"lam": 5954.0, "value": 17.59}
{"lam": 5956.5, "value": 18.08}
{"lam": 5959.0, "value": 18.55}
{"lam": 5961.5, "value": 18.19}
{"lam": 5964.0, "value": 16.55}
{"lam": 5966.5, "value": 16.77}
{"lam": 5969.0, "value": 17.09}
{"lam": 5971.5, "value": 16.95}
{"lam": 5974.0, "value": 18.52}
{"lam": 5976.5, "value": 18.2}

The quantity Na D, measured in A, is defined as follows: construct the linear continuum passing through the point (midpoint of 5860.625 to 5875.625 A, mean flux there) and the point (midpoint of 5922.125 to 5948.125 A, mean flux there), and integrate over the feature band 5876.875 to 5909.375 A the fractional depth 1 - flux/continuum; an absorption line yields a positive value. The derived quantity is 4.3 A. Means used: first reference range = 18.6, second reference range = 18.4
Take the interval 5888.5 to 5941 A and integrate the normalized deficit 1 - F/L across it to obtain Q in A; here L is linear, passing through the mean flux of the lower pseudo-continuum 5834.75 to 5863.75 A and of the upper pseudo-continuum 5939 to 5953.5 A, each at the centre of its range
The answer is 4.3 A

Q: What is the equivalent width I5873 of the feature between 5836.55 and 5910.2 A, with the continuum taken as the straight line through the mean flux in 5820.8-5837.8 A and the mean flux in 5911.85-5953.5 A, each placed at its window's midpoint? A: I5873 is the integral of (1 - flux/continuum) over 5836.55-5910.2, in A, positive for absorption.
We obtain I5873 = 4.9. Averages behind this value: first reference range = 19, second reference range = 18.1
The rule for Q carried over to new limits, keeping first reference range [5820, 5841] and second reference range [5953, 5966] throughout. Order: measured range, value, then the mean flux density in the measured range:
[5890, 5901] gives 2.7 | 13.8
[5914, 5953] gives -0.4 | 18.2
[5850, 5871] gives 0.6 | 18.2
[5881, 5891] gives 1.5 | 15.7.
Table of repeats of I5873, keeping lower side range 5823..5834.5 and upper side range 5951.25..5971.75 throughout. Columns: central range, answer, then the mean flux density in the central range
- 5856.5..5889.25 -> 1.2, 17.8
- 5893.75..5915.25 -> 2.1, 16.4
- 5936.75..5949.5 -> -0.8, 18.8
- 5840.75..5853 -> 0.2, 18.4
